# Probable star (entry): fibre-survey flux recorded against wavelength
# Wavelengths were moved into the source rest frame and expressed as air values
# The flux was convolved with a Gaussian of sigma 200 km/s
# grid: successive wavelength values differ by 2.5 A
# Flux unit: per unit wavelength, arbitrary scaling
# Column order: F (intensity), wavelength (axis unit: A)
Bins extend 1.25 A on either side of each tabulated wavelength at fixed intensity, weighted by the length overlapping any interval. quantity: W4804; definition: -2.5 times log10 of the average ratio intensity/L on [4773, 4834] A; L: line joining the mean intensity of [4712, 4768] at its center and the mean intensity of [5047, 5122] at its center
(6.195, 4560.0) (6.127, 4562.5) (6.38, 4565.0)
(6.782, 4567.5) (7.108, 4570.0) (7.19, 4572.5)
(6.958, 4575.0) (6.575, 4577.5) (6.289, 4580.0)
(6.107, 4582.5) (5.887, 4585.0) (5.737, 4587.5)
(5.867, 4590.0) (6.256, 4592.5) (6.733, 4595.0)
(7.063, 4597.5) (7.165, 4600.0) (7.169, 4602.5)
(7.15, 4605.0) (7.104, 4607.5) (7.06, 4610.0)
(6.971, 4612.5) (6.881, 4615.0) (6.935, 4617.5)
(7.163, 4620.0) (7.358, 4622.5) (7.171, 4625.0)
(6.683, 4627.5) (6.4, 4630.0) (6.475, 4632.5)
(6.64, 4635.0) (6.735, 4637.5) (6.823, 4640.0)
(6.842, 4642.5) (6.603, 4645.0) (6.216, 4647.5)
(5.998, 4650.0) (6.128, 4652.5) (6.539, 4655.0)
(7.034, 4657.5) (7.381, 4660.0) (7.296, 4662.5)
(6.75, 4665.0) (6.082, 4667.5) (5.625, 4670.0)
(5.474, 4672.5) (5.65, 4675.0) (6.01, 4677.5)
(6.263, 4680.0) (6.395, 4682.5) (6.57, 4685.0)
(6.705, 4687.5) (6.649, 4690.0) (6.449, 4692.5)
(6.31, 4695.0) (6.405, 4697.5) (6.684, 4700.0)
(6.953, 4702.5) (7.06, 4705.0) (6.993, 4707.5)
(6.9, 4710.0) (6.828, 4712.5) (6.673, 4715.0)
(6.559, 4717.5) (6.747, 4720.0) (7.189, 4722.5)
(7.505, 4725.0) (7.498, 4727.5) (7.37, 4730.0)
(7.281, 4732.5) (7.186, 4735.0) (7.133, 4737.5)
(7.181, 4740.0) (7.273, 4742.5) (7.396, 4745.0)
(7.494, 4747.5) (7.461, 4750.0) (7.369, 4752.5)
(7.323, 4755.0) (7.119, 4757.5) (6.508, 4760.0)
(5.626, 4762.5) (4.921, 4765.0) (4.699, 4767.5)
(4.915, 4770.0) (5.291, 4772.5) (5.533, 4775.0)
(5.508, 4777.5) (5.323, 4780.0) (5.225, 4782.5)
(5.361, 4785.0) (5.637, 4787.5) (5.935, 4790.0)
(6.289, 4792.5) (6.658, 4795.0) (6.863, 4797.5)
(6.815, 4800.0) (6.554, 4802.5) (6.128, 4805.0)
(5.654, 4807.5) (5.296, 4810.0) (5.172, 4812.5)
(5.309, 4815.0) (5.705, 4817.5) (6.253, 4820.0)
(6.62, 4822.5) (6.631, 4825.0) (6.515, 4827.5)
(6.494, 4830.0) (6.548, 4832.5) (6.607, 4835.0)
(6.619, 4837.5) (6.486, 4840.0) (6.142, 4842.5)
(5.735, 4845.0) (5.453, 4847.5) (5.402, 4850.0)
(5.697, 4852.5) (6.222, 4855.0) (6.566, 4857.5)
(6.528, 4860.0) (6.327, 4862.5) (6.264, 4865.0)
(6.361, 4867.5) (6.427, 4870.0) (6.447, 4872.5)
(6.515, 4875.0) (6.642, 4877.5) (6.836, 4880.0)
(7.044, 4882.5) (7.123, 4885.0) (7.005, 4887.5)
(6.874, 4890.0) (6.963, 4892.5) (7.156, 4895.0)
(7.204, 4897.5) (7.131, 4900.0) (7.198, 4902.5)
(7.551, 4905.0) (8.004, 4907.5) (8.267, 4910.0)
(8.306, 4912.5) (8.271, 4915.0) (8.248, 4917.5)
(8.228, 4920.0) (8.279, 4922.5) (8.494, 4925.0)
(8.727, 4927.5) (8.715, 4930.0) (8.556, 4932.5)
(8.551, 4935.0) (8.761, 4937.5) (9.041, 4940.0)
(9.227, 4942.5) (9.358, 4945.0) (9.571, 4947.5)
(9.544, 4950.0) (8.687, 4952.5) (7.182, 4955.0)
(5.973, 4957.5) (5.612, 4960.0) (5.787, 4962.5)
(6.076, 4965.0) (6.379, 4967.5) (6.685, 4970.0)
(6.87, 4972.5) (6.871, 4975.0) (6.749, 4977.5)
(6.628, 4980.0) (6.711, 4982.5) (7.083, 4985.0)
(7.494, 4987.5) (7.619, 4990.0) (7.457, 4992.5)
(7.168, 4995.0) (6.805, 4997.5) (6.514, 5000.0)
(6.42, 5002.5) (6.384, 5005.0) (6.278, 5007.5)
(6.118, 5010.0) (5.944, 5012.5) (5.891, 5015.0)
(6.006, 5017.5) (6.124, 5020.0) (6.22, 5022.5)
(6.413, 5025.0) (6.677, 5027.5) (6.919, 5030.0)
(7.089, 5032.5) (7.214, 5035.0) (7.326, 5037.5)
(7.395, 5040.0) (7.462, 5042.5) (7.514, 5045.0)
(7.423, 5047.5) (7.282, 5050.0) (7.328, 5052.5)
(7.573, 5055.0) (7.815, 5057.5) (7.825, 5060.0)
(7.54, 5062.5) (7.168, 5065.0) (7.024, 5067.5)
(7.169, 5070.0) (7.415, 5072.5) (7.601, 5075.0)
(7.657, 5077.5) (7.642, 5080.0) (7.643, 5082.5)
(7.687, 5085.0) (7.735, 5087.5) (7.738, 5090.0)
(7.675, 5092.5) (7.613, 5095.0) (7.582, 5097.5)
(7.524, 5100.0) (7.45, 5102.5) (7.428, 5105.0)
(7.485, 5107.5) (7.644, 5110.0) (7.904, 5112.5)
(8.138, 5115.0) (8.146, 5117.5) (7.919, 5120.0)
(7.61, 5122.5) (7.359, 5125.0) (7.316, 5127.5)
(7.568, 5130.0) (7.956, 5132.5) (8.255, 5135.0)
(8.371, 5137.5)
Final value 0.175 mag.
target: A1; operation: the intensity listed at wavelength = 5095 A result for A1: 7.613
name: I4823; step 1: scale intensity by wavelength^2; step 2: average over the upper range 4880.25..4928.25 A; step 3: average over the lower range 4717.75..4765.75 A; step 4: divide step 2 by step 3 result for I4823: 1.16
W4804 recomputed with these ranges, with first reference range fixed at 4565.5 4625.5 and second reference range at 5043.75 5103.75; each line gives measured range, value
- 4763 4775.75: 0.35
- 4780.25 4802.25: 0.16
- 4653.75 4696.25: 0.08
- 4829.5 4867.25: 0.16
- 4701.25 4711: -0.01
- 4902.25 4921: -0.11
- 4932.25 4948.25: -0.23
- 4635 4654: 0.06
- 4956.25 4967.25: 0.24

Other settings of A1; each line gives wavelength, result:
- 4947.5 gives 9.571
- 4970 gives 6.685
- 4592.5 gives 6.256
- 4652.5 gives 6.128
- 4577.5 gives 6.575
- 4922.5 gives 8.279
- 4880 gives 6.836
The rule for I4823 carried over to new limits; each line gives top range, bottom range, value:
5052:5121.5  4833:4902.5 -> 1.27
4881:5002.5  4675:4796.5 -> 1.27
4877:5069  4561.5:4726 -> 1.26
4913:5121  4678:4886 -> 1.27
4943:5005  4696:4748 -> 1.12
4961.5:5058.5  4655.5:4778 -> 1.16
